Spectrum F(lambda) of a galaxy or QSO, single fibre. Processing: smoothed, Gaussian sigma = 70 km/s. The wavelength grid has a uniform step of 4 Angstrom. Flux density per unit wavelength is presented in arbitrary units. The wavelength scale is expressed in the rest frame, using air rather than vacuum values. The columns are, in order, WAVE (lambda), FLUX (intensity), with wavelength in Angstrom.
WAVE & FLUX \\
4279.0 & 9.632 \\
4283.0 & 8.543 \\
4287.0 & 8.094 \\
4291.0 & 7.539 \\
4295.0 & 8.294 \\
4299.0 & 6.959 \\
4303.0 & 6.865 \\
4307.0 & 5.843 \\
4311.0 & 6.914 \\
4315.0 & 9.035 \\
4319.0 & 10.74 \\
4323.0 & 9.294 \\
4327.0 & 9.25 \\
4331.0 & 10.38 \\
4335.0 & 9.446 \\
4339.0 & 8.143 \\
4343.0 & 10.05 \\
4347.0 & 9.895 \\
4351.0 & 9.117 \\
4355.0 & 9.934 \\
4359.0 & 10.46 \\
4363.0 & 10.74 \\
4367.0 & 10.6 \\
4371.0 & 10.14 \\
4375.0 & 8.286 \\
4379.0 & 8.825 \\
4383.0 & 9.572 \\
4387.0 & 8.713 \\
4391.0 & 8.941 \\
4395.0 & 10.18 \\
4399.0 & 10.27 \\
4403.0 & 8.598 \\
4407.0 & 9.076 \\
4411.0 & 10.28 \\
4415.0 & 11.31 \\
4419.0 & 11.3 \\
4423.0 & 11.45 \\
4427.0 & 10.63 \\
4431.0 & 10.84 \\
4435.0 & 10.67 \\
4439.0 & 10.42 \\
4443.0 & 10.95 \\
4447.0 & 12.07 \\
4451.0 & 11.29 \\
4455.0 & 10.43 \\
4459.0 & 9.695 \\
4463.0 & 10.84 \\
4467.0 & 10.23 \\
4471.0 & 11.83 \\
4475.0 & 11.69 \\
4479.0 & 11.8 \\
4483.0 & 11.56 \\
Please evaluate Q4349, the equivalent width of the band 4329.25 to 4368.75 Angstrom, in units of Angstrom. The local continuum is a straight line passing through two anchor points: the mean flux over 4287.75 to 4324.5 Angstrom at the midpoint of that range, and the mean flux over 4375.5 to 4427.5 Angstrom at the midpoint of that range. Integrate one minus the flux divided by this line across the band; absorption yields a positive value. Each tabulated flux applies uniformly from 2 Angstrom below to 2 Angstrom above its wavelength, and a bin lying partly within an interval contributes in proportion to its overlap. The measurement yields -4.8 Angstrom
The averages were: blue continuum 7.93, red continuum 9.87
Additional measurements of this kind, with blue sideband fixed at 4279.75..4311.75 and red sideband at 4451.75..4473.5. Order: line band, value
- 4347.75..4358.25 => -1.3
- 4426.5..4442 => -0.8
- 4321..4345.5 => -3.7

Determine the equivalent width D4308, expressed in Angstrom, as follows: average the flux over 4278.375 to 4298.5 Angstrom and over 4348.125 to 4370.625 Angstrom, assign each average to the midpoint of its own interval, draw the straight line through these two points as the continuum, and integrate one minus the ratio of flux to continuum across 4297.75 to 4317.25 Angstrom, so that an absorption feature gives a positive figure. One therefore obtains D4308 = 3.5 Angstrom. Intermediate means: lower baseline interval 8.23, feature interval 7.18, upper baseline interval 10.2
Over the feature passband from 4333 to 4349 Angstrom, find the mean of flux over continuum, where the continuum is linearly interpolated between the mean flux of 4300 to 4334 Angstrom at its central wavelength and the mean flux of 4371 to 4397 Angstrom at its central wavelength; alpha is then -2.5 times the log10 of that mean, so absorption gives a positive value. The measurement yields -0.08 mag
